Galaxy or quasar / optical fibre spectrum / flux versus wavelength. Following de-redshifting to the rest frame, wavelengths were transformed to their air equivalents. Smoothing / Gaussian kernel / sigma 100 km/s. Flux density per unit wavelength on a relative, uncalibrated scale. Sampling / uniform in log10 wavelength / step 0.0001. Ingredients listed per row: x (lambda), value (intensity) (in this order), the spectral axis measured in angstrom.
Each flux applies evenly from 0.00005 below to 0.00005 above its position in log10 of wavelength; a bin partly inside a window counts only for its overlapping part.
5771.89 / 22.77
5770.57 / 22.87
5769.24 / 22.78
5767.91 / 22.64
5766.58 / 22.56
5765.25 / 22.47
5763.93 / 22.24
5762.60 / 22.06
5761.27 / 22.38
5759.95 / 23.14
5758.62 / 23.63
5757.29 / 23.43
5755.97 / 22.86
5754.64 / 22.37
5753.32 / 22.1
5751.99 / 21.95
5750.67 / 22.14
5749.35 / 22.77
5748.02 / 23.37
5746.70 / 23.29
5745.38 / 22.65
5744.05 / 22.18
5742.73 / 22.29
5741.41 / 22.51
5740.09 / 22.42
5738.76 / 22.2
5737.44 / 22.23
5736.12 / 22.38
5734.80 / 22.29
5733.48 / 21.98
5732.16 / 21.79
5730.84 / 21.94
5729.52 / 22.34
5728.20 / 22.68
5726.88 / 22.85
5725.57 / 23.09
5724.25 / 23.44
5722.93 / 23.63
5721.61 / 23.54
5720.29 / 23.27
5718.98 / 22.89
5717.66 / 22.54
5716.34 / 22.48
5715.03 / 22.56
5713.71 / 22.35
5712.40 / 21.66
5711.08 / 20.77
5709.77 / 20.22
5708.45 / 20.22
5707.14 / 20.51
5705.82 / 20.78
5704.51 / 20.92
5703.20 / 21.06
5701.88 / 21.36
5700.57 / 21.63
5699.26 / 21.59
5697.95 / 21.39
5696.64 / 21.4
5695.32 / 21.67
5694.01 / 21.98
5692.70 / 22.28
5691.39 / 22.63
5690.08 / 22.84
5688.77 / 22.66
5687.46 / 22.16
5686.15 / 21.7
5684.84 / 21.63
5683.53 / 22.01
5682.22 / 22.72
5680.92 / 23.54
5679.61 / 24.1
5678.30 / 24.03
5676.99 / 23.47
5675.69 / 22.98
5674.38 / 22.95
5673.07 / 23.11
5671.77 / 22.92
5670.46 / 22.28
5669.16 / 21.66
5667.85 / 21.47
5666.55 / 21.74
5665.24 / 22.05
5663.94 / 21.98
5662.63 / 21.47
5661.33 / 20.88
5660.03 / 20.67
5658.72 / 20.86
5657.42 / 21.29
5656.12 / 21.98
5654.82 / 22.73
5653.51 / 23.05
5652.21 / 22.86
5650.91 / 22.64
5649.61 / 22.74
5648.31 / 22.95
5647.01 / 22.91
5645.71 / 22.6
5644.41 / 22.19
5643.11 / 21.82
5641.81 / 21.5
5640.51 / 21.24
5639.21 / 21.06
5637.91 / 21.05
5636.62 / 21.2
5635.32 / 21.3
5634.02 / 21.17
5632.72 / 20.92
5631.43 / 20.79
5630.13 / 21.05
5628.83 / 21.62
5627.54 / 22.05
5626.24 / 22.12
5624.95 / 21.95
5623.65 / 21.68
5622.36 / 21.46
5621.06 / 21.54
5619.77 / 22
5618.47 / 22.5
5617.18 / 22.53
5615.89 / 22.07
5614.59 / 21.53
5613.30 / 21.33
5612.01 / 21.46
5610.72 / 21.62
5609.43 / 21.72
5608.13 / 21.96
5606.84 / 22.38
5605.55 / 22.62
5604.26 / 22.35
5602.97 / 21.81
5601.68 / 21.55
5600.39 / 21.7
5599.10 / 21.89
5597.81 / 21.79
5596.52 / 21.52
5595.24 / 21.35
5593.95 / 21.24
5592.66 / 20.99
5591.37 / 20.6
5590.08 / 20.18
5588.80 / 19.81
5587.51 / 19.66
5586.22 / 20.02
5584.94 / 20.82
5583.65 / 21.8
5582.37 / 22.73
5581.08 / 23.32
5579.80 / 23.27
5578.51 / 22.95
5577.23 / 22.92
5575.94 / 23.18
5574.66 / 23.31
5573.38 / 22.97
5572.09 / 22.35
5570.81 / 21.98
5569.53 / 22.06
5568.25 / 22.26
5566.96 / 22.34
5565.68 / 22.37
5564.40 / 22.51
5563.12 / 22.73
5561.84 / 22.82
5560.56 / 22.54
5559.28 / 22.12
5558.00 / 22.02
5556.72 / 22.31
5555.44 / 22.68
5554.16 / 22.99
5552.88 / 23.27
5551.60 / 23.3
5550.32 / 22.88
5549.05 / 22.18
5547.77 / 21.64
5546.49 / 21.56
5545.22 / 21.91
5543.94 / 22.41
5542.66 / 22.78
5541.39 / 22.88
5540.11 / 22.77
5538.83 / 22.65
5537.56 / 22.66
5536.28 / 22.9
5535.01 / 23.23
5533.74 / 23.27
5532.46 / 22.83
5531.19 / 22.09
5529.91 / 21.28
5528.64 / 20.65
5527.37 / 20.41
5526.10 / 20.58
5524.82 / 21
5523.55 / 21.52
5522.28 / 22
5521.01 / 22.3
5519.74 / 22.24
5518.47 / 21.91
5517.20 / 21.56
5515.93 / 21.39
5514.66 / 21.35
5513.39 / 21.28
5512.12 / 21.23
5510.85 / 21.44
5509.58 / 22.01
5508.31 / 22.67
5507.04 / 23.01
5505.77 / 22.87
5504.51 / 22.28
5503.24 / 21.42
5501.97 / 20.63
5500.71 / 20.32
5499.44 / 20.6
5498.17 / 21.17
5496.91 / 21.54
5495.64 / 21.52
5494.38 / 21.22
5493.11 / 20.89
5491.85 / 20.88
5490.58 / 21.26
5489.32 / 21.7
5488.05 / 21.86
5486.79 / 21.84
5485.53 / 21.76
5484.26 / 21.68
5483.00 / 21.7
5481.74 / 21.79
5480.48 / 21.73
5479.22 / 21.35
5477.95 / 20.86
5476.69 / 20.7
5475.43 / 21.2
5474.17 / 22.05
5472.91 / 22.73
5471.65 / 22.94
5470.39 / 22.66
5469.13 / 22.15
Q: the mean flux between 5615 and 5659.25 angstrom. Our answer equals 21.9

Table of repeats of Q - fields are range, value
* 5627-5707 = 22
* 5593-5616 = 21.8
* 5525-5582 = 22.4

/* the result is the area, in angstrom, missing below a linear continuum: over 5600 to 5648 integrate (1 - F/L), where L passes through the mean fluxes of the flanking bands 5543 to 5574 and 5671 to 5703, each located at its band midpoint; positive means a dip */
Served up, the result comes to 1.45 angstrom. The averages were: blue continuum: 22.4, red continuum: 22.4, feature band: 21.7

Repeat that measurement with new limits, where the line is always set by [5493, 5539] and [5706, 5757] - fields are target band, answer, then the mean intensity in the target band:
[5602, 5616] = 0.1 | 21.9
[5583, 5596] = 0.8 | 20.7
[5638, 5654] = -0.1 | 22.2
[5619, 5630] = 0.1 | 21.8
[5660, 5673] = 0.2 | 21.8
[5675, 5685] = -0.4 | 23.1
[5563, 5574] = -0.3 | 22.4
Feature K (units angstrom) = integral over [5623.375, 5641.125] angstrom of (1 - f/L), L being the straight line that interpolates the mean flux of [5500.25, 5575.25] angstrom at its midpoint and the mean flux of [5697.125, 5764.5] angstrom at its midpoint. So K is 0.7 angstrom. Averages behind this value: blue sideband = 22.2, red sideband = 22.2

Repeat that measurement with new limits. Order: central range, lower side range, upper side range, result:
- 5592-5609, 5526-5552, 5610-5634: 0.0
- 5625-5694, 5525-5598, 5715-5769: 0.9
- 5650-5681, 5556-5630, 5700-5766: -0.3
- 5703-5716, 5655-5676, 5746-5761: 0.7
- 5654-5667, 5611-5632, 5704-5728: 0.2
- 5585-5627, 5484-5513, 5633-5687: 0.8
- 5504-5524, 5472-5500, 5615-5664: -0.4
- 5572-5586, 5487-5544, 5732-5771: -0.4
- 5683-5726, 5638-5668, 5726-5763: 0.6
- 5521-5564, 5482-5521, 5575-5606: -1.3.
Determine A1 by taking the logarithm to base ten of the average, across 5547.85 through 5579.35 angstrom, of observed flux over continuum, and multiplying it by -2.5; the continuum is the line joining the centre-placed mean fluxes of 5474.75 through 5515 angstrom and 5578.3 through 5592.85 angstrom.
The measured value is -0.06 mag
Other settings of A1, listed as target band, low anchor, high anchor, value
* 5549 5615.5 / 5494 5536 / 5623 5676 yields -0.013 mag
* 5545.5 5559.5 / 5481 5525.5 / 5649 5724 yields -0.035 mag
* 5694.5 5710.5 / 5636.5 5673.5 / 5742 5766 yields 0.061 mag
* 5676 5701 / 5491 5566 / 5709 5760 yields -0.001 mag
